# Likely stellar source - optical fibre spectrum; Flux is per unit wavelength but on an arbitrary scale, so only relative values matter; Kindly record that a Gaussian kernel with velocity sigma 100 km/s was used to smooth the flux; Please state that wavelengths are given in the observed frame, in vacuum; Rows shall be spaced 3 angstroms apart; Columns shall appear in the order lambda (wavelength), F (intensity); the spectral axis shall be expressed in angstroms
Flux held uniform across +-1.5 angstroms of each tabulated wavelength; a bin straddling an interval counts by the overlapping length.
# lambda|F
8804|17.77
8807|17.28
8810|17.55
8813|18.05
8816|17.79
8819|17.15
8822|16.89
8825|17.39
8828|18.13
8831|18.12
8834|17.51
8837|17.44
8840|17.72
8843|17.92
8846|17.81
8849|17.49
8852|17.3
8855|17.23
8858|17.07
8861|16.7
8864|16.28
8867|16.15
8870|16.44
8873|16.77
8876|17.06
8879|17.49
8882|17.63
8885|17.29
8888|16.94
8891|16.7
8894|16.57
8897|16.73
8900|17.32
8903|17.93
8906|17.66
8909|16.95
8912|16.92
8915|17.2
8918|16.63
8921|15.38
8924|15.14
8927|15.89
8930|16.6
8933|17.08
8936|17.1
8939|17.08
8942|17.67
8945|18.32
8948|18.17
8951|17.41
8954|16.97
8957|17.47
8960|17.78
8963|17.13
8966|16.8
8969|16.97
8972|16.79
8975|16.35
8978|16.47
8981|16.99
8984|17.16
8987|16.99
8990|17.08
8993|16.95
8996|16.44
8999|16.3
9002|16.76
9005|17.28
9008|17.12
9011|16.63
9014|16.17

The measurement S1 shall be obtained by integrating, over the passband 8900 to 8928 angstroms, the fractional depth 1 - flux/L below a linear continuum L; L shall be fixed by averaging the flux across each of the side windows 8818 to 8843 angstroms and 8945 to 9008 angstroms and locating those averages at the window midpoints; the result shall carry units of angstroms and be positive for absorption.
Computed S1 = 0.96 angstroms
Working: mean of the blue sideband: 17.6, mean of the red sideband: 17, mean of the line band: 16.7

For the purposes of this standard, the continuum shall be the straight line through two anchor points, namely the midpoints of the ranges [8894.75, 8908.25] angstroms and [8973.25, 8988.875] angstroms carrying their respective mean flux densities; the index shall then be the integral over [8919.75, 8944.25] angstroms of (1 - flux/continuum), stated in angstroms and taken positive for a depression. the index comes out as 0.8 angstroms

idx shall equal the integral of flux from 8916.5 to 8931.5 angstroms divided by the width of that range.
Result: 15.9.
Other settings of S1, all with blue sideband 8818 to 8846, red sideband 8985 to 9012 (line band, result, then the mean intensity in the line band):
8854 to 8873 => 0.9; 16.6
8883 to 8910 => 0.3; 17.1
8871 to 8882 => 0.2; 17.1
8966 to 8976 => 0.1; 16.7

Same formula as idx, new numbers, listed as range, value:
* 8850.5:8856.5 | 17.3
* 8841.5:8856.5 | 17.6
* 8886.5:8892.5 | 16.8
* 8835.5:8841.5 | 17.6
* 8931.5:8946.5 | 17.4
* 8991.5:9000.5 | 16.6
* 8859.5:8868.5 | 16.4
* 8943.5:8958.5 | 17.7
